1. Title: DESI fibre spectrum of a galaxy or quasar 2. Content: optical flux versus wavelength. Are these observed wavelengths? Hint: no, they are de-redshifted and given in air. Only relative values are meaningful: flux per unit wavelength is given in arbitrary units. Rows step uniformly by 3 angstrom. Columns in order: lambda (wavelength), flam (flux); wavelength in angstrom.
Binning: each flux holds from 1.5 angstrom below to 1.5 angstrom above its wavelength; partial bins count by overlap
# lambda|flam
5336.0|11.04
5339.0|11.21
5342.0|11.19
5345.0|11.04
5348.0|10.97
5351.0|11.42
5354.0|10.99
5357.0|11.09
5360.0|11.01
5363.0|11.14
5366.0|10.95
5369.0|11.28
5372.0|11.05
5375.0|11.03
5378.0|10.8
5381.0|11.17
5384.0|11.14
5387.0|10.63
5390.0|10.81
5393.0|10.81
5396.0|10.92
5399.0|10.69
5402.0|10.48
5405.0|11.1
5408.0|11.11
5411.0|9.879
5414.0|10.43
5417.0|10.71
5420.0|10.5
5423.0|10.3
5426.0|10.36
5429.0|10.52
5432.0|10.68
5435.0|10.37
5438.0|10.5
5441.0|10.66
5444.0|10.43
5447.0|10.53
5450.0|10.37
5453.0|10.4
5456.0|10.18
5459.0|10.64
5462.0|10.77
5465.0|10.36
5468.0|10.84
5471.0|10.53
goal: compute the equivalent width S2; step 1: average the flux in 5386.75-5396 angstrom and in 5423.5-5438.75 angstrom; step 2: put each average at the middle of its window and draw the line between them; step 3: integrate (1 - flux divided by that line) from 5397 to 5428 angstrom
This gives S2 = 0.2 angstrom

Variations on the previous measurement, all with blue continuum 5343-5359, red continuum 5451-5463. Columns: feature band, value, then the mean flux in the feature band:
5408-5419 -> 0.3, 10.5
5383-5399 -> 0.0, 10.8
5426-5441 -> 0.1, 10.5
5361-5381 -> -0.1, 11.1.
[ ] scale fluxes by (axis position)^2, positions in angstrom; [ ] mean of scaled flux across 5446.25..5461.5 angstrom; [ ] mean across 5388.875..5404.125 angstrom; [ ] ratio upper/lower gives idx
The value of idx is 0.99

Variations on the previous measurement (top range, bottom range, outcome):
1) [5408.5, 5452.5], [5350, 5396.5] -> 0.97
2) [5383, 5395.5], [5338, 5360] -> 0.99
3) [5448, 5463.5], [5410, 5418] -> 1.03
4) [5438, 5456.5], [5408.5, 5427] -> 1.02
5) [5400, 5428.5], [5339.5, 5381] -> 0.97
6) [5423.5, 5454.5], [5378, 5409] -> 0.98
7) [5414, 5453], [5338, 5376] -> 0.97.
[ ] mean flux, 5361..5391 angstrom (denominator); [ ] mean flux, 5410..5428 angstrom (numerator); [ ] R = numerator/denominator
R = 0.94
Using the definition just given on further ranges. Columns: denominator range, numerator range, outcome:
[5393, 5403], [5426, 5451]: 0.98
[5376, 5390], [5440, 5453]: 0.96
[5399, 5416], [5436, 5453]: 0.99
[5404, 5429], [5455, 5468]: 1.00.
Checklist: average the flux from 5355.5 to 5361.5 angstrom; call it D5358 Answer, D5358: 11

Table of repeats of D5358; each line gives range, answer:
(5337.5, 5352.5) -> 11.2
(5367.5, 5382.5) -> 11.1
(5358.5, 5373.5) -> 11.1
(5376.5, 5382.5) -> 11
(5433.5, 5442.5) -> 10.5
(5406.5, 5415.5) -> 10.5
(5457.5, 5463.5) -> 10.7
